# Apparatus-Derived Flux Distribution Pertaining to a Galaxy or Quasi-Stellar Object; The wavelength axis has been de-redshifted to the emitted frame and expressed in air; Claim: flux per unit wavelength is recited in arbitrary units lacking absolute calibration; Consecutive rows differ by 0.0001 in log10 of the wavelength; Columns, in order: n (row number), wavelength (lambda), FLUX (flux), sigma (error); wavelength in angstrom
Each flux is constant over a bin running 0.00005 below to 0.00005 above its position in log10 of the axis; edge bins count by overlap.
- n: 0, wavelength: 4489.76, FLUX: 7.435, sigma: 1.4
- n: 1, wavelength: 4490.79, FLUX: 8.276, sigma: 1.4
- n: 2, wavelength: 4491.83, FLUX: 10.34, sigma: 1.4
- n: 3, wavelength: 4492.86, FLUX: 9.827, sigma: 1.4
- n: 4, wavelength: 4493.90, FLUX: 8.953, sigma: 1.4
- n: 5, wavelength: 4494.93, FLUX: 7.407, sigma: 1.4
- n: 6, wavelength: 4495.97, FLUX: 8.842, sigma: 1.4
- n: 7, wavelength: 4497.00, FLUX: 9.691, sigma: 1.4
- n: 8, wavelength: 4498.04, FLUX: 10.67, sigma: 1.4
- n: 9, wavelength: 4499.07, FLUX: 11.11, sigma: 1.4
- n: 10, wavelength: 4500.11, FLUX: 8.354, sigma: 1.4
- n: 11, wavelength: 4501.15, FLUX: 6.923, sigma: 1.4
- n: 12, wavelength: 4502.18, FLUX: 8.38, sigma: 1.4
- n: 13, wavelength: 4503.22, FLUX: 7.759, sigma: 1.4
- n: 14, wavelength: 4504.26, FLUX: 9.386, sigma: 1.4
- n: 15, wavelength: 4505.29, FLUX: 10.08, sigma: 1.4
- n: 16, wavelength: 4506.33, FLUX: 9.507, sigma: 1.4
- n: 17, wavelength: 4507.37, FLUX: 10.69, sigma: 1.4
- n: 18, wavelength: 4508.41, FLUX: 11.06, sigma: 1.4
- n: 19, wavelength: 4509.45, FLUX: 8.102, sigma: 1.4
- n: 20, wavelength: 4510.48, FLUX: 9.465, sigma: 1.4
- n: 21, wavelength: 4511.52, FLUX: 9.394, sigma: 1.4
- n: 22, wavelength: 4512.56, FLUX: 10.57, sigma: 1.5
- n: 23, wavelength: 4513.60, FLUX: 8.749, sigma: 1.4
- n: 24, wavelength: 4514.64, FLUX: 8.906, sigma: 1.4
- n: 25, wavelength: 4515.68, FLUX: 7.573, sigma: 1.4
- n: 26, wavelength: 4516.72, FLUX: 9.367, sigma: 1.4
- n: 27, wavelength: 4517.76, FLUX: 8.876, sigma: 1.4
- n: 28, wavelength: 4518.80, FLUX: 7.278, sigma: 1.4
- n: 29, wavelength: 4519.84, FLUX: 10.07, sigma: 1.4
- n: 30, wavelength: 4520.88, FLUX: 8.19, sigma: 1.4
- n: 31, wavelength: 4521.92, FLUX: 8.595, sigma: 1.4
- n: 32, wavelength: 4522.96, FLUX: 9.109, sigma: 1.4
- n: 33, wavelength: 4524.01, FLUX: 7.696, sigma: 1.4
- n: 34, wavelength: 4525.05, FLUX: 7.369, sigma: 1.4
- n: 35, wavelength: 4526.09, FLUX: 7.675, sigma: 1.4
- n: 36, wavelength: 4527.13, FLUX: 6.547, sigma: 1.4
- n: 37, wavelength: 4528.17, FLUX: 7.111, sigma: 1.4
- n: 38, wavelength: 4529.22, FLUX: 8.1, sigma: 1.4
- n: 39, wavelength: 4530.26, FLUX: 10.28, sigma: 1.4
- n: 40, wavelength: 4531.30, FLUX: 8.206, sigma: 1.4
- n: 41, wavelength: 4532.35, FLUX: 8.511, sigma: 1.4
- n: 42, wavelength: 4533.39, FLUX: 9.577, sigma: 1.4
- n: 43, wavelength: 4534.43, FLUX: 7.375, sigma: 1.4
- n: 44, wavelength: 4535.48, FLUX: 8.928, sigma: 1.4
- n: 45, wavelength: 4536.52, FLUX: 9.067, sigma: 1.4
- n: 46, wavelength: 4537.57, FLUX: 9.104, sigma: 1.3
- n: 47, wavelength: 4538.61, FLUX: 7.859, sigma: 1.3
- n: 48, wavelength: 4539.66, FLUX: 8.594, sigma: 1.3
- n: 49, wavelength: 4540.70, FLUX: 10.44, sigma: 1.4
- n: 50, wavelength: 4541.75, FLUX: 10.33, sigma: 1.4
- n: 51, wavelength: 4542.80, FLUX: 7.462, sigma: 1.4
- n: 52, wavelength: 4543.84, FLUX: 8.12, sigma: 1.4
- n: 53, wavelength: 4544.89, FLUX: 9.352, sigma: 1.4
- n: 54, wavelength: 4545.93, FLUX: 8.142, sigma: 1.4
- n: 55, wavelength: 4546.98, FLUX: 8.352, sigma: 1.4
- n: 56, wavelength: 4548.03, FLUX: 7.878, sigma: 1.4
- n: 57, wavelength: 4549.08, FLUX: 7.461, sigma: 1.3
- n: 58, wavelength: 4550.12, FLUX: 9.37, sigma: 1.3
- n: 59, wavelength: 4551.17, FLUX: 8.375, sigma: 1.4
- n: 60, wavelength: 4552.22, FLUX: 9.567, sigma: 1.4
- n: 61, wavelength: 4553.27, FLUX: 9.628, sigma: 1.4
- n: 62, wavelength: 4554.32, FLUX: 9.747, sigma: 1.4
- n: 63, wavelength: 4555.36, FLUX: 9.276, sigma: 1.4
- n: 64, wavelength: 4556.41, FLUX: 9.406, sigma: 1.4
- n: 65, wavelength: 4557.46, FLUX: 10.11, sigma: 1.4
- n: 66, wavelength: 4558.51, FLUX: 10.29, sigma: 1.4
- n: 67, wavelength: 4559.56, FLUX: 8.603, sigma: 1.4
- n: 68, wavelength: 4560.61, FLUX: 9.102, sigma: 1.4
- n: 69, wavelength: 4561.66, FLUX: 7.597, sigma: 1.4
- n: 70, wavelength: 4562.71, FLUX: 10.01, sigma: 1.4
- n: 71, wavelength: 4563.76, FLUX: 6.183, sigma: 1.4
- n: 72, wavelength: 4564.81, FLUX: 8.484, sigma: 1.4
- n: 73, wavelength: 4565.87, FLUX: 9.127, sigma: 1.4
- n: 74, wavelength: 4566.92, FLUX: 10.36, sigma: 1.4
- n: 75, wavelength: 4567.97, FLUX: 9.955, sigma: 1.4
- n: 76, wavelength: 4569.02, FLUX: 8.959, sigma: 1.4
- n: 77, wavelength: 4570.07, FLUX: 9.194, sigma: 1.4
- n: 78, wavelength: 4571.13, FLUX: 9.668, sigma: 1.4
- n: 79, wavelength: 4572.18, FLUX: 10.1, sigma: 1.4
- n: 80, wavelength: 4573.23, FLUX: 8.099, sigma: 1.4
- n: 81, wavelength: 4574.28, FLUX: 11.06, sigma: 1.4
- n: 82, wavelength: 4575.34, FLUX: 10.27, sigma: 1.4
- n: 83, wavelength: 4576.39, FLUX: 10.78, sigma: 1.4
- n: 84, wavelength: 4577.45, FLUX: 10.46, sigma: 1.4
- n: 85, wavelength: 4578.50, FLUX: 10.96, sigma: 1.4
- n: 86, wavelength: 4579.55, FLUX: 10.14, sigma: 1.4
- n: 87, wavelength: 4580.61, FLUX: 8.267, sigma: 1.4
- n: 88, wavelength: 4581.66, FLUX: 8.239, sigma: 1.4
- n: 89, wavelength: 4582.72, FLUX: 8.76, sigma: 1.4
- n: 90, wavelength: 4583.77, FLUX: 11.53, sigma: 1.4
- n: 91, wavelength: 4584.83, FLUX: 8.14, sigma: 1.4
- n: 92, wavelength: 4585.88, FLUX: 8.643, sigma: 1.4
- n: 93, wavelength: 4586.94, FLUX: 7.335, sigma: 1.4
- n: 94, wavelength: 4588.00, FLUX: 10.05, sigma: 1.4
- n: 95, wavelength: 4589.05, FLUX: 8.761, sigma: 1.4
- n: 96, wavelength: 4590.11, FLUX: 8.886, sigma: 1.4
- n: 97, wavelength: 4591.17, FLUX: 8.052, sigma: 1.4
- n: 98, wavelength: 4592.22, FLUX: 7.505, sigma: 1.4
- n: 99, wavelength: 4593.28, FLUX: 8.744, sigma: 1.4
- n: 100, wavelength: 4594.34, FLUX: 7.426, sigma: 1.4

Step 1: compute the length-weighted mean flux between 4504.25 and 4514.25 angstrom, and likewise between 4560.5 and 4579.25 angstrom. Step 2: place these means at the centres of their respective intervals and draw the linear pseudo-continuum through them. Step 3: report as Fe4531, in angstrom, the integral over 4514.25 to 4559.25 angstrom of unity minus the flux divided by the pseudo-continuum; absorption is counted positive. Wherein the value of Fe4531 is 4.33 angstrom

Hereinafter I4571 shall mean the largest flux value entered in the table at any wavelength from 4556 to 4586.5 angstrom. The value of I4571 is 11.53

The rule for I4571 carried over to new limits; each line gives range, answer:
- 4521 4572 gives 10.44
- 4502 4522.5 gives 11.06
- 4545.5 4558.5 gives 10.11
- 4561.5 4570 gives 10.36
